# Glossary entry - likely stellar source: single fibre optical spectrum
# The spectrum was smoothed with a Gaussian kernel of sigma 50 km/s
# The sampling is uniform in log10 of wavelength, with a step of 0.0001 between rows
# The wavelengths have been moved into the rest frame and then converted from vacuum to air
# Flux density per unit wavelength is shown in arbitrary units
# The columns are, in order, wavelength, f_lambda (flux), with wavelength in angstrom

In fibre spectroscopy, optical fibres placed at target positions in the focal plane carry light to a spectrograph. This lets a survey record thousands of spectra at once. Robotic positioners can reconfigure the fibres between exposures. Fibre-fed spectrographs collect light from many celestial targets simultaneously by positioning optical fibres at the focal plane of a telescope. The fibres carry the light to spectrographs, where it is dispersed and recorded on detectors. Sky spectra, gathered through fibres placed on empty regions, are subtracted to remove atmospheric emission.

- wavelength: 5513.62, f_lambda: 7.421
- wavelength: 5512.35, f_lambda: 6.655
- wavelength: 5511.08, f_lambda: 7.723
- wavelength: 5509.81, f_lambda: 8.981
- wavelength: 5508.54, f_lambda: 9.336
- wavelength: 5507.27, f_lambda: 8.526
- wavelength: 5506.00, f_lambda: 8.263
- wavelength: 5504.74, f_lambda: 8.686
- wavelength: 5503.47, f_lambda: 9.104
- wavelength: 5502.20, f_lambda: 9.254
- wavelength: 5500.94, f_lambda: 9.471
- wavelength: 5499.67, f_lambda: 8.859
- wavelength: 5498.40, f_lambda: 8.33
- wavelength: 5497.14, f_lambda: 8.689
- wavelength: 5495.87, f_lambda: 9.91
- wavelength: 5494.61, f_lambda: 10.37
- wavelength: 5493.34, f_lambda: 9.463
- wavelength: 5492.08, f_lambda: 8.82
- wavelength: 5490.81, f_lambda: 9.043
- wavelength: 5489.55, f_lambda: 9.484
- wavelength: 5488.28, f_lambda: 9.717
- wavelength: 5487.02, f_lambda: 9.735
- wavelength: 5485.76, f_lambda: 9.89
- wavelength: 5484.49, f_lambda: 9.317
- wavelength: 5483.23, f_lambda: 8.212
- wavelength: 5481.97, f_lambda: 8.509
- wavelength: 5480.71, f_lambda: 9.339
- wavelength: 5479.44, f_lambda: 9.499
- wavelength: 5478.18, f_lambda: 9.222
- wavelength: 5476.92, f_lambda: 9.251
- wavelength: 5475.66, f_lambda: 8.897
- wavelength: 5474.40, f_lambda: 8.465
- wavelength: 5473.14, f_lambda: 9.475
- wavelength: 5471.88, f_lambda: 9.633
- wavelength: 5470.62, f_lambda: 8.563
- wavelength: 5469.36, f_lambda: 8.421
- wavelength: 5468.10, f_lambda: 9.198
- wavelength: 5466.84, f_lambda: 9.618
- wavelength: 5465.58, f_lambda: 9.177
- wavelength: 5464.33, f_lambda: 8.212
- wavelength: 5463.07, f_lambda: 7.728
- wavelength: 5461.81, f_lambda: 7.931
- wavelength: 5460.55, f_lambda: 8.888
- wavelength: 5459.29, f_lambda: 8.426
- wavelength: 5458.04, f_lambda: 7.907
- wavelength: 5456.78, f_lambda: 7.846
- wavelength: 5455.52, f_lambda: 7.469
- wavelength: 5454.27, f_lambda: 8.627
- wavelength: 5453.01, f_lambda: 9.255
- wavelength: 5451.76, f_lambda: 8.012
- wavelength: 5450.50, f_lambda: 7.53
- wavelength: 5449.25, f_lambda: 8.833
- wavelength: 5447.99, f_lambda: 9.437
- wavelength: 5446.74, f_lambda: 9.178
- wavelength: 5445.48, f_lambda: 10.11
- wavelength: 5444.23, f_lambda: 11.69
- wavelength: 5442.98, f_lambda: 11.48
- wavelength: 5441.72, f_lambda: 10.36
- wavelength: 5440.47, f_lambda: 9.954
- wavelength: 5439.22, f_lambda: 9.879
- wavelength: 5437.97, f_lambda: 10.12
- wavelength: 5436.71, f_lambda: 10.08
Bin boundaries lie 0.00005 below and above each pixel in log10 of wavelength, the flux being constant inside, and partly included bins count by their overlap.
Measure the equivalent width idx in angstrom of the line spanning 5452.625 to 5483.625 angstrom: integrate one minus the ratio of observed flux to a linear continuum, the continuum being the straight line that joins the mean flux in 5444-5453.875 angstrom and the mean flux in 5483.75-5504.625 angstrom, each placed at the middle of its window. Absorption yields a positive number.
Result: 1.7 angstrom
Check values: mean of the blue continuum 9.14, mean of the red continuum 9.32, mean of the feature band 8.71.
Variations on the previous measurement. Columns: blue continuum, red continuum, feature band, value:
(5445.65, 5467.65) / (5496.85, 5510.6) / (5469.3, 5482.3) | -0.6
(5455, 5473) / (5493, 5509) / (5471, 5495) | -1.2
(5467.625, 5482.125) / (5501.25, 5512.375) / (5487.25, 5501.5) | -0.8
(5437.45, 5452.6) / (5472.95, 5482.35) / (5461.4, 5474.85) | 0.7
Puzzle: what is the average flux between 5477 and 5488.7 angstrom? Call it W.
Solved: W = 9.26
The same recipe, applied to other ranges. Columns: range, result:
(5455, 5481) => 8.72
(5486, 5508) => 9.18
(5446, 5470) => 8.52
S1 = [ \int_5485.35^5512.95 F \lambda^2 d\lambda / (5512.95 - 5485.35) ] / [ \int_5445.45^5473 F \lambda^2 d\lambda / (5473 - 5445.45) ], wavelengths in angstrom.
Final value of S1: 1.06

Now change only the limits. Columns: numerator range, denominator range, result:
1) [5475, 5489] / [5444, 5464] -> 1.08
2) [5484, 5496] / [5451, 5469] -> 1.15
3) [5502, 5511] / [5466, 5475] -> 0.98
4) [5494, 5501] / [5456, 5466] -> 1.14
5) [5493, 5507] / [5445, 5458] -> 1.08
